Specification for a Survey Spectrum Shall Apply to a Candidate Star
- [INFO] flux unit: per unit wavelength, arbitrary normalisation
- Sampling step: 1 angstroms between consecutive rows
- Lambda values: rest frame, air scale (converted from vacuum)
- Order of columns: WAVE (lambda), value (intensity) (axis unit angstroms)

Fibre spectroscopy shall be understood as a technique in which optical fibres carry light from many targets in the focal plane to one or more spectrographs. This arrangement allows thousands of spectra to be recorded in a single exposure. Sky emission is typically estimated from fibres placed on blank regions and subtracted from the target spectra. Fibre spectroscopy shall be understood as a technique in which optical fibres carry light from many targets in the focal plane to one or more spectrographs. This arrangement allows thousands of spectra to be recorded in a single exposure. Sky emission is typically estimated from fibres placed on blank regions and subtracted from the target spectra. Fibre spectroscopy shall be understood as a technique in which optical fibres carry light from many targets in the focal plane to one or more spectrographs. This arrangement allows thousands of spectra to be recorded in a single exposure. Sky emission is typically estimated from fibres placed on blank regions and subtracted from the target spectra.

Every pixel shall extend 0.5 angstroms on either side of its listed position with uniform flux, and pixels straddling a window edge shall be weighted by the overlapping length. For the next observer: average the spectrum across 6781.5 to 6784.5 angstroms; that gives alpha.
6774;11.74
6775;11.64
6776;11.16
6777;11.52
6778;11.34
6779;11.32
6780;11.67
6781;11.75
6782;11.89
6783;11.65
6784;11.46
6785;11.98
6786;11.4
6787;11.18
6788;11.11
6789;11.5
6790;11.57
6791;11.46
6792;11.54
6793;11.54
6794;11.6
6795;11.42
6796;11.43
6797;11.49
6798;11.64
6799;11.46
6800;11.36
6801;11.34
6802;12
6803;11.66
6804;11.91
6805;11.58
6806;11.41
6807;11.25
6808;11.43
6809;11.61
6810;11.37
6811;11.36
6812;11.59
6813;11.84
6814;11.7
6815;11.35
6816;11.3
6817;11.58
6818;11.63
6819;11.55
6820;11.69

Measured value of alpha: 11.7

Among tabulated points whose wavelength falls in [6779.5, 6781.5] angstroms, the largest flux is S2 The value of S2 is 11.75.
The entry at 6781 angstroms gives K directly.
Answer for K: 11.75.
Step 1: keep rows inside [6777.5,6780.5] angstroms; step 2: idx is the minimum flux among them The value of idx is 11.32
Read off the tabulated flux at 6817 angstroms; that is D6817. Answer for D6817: 11.58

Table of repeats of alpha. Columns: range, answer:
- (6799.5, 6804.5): 11.7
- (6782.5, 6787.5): 11.5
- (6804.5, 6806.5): 11.5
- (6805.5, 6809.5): 11.4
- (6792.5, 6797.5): 11.5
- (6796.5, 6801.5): 11.5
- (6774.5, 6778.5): 11.4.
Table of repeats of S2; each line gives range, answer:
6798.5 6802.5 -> 12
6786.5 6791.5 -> 11.57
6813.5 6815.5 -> 11.7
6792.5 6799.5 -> 11.64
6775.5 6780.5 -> 11.67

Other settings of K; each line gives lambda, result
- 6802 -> 12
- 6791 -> 11.46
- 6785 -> 11.98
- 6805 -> 11.58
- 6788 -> 11.11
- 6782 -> 11.89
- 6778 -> 11.34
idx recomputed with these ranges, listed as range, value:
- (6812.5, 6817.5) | 11.3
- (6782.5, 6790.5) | 11.11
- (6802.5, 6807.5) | 11.25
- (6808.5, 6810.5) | 11.37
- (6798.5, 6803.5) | 11.34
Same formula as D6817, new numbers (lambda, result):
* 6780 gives 11.67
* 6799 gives 11.46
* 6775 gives 11.64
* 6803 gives 11.66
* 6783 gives 11.65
